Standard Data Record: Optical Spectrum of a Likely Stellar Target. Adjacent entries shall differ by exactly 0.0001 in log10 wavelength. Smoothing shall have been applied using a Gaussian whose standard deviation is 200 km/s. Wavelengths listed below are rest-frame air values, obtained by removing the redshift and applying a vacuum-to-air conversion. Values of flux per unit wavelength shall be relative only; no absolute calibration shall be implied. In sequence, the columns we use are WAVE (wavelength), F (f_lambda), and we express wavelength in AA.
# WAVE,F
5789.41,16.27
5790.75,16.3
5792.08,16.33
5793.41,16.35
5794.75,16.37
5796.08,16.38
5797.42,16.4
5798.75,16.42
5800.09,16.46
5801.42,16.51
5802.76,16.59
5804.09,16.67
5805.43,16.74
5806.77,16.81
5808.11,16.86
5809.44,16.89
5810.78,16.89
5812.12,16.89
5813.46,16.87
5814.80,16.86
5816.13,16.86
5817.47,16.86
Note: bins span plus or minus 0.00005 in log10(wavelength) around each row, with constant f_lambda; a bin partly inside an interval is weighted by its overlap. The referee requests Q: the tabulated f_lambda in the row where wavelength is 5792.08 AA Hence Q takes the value 16.33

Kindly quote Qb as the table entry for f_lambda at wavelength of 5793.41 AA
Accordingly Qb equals 16.35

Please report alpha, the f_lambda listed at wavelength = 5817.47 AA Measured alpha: 16.86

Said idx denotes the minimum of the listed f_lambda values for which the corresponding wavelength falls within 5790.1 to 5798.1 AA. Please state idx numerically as 16.3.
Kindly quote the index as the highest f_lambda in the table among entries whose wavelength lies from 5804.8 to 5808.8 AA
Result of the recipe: 16.86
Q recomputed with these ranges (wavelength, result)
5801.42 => 16.51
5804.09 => 16.67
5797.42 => 16.4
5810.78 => 16.89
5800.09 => 16.46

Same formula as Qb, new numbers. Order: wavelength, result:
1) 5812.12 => 16.89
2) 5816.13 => 16.86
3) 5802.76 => 16.59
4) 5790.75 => 16.3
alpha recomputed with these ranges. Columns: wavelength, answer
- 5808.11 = 16.86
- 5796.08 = 16.38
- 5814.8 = 16.86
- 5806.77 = 16.81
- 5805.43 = 16.74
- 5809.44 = 16.89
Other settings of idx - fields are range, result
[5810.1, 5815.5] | 16.86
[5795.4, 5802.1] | 16.38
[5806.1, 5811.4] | 16.81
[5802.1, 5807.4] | 16.59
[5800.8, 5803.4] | 16.51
